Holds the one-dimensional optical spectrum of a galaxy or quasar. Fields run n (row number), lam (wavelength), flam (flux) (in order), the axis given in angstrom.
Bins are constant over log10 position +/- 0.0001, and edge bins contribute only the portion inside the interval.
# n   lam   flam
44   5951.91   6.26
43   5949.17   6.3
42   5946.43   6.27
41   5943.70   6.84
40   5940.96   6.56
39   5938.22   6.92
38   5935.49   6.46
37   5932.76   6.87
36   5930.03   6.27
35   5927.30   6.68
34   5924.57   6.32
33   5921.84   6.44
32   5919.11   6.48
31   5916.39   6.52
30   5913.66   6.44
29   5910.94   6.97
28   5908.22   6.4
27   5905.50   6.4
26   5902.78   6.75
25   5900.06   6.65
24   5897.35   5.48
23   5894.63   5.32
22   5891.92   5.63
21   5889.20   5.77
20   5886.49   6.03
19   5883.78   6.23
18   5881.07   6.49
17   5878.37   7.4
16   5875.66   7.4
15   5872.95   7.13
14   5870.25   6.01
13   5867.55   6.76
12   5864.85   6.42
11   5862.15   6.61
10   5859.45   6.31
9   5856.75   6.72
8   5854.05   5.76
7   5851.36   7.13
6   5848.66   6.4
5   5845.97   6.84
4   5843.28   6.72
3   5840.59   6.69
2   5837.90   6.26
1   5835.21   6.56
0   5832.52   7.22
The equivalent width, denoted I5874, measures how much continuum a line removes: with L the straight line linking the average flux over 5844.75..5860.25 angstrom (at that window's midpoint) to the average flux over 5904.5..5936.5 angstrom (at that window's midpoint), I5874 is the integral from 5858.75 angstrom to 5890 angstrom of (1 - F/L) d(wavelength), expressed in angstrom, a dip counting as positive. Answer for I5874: -0.18 angstrom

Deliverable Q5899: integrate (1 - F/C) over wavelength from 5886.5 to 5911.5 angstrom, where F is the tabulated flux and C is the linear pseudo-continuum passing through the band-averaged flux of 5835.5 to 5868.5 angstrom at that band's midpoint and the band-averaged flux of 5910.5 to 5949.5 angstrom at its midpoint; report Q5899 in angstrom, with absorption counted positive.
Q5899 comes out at 1.6 angstrom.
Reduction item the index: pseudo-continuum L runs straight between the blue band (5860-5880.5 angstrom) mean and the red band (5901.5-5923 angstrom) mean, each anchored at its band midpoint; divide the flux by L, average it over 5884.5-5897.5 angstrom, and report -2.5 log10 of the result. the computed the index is 0.173 mag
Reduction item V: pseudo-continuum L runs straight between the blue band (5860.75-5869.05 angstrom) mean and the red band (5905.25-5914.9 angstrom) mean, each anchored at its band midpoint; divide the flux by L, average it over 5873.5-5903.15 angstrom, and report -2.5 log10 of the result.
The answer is 0.05 mag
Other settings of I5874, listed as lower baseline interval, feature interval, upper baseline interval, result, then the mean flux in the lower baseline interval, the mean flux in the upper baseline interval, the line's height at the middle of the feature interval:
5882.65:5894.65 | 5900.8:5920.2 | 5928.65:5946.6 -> -1.20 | 5.84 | 6.62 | 6.19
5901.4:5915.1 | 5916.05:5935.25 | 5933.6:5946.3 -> 0.35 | 6.59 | 6.66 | 6.63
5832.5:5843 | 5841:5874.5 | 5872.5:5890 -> 0.25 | 6.61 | 6.64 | 6.62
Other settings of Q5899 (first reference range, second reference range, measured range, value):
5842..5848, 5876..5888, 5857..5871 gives 0.44 angstrom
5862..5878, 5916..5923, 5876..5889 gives 0.32 angstrom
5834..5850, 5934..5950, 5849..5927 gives 1.72 angstrom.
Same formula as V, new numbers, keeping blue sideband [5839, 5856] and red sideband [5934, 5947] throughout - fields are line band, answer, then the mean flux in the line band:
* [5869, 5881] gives -0.05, 6.94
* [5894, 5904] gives 0.09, 6.09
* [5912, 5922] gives 0.02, 6.49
